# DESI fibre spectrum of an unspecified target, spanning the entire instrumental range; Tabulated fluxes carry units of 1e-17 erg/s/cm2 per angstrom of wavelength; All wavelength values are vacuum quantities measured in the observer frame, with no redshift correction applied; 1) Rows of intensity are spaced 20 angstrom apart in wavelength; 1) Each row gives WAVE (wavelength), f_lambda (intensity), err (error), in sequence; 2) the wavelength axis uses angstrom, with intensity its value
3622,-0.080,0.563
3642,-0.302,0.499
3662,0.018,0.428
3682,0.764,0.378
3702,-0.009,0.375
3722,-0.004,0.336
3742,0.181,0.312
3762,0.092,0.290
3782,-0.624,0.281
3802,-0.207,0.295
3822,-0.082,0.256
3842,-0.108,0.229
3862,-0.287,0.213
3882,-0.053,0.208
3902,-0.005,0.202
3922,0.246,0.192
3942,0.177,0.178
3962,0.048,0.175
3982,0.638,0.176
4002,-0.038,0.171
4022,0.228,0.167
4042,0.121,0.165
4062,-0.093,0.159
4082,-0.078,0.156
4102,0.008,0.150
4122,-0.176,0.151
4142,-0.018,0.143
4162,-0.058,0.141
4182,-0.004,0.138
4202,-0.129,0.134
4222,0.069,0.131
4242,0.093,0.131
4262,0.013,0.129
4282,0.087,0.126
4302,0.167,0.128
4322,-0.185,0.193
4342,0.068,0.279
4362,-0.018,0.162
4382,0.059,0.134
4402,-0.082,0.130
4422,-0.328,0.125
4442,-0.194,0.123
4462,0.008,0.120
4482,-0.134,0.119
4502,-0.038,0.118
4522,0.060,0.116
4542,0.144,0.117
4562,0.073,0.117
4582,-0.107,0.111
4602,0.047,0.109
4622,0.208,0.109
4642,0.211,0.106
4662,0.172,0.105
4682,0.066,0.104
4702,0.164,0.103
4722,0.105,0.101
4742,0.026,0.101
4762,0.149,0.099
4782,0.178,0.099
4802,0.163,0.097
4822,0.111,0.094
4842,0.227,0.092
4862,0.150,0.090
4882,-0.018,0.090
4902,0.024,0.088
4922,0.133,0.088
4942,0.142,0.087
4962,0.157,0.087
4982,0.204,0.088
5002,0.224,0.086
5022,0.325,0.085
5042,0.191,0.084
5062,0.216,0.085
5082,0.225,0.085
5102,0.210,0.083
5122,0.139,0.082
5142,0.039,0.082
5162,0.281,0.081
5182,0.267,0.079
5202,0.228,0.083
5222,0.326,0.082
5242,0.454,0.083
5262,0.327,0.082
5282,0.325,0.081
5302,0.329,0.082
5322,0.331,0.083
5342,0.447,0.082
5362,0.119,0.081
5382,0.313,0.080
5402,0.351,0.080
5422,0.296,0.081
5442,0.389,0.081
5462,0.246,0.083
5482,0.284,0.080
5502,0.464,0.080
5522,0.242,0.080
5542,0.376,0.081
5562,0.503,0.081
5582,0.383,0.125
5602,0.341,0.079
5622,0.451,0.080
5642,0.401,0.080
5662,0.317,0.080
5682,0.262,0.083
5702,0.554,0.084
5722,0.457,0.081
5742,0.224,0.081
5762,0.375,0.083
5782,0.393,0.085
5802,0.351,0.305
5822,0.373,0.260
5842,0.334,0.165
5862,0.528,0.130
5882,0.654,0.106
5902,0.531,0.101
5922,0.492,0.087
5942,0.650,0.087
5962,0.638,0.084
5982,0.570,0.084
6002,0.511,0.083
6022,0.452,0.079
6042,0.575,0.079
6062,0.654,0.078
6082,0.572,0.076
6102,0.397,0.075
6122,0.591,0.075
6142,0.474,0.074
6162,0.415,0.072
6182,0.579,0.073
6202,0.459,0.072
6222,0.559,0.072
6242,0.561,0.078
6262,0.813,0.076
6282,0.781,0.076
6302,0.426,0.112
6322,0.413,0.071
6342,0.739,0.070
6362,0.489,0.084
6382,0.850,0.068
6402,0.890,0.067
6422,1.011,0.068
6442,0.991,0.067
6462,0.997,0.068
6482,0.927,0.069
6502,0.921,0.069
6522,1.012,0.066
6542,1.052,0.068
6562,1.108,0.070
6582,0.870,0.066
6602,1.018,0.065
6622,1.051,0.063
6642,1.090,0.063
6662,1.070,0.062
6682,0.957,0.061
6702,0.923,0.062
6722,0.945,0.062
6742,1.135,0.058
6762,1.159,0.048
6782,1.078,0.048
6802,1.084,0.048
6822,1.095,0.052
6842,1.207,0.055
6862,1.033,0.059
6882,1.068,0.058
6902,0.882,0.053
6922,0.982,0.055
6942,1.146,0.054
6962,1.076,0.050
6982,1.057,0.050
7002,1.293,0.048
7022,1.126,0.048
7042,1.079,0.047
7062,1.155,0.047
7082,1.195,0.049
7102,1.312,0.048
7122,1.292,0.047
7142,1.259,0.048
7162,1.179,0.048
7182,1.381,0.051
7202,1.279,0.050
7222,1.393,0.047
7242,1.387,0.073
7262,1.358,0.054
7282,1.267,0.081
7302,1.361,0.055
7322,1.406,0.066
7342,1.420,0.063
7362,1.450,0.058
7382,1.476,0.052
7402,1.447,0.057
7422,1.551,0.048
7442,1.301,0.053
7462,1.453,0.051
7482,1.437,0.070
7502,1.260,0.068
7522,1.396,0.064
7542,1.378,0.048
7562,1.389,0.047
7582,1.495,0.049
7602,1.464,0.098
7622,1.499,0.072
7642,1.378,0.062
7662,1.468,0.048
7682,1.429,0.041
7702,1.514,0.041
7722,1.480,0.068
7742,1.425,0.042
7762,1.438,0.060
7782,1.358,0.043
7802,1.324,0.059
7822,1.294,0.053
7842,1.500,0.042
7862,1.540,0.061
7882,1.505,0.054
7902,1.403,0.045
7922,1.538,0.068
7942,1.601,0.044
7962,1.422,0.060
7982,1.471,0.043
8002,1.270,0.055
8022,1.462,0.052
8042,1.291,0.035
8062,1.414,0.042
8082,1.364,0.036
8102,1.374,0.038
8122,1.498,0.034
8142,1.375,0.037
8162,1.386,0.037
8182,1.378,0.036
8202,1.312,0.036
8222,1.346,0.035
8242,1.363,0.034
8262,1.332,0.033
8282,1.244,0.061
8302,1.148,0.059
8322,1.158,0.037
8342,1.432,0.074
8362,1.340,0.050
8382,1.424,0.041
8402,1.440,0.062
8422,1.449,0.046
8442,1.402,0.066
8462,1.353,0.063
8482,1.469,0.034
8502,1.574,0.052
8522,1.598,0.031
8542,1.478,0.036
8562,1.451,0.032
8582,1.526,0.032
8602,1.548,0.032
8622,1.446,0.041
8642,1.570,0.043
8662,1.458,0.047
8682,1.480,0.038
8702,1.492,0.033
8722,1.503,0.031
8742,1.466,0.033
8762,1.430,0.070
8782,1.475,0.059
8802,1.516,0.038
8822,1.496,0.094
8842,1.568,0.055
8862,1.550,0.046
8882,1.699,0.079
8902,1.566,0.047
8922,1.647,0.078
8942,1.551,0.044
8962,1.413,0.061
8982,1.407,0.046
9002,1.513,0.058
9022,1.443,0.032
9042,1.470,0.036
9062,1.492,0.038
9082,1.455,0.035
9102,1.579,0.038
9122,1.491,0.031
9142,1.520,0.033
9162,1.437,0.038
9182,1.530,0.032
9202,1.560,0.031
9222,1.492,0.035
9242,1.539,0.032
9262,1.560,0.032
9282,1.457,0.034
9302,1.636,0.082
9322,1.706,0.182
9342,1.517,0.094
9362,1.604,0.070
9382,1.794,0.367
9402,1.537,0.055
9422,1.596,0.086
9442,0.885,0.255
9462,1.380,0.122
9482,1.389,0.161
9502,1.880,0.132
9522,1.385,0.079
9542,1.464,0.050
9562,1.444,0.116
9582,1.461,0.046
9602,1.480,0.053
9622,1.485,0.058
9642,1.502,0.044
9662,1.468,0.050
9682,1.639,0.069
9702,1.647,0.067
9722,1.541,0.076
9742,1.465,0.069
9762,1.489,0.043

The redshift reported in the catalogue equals 0.60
